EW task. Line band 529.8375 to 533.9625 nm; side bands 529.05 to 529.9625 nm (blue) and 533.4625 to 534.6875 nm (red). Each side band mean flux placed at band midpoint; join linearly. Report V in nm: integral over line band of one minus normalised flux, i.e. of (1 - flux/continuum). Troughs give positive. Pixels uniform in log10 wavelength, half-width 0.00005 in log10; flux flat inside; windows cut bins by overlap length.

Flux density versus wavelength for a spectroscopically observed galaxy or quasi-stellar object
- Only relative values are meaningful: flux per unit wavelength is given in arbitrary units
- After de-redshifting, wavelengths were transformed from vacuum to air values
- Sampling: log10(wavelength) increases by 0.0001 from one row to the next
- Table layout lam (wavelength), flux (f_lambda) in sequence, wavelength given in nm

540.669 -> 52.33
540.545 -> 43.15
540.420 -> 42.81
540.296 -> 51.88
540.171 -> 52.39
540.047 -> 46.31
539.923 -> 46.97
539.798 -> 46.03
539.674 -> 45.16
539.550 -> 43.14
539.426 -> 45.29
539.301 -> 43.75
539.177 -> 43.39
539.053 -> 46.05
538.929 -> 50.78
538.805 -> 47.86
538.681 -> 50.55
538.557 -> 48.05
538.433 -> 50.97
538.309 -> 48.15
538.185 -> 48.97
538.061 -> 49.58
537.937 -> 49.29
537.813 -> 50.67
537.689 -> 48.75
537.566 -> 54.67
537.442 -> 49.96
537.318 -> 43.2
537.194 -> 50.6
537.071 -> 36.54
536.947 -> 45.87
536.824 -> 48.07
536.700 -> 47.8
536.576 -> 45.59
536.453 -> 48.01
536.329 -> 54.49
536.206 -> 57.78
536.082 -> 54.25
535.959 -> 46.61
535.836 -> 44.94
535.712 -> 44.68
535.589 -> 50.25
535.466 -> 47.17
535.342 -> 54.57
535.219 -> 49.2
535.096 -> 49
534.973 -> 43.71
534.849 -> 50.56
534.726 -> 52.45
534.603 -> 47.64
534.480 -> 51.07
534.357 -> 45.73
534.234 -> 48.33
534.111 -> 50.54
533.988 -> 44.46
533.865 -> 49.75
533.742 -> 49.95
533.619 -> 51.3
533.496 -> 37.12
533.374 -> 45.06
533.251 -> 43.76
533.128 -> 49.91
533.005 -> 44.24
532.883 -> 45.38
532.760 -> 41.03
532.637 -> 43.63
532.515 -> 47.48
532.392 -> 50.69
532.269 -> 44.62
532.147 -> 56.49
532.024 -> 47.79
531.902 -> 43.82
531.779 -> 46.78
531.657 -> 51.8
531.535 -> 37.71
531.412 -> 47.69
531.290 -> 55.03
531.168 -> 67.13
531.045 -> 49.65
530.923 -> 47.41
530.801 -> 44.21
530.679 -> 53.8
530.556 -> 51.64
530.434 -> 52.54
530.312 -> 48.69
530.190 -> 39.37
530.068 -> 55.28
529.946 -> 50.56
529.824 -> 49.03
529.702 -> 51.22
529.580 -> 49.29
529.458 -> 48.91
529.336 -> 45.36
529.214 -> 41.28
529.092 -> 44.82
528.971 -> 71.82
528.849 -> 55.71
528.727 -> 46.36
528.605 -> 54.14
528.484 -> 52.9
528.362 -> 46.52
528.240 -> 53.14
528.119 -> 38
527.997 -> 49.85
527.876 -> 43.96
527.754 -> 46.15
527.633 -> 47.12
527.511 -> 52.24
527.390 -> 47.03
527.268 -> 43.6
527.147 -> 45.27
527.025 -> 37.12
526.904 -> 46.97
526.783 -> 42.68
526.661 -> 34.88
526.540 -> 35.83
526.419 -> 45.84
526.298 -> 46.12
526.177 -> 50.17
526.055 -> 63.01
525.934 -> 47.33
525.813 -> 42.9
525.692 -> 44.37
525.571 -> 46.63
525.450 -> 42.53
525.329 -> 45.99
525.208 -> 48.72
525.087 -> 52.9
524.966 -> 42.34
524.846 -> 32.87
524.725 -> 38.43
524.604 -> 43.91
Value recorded -0.044 nm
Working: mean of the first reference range 47.4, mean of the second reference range 47.9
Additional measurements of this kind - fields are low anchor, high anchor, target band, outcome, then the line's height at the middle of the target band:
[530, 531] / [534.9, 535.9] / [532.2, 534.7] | 0.09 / 48.4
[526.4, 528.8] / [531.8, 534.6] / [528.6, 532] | -0.28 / 46.2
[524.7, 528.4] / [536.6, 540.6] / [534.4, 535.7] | -0.07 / 46.7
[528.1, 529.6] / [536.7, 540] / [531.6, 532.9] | 0.05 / 49.2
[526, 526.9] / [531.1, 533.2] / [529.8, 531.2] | -0.09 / 47.5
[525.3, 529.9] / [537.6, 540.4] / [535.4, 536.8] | -0.04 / 47.7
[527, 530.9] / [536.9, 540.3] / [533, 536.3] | -0.03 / 48.1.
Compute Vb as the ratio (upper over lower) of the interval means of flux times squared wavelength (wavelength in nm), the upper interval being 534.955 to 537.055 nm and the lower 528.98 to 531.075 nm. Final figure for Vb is 1.02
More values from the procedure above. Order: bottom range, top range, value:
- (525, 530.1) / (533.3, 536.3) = 1.05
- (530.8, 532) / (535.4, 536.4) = 1.03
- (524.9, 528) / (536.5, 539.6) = 1.09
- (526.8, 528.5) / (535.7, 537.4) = 1.07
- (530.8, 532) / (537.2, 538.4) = 1.02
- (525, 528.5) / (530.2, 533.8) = 1.06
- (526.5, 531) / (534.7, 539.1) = 1.05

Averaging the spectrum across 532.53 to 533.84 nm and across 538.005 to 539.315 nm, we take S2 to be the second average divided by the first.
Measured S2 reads 1.06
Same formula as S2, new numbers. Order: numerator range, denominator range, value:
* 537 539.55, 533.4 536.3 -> 0.98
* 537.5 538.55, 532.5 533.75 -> 1.11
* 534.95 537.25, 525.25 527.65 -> 1.07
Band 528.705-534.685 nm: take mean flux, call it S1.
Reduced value 48.7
